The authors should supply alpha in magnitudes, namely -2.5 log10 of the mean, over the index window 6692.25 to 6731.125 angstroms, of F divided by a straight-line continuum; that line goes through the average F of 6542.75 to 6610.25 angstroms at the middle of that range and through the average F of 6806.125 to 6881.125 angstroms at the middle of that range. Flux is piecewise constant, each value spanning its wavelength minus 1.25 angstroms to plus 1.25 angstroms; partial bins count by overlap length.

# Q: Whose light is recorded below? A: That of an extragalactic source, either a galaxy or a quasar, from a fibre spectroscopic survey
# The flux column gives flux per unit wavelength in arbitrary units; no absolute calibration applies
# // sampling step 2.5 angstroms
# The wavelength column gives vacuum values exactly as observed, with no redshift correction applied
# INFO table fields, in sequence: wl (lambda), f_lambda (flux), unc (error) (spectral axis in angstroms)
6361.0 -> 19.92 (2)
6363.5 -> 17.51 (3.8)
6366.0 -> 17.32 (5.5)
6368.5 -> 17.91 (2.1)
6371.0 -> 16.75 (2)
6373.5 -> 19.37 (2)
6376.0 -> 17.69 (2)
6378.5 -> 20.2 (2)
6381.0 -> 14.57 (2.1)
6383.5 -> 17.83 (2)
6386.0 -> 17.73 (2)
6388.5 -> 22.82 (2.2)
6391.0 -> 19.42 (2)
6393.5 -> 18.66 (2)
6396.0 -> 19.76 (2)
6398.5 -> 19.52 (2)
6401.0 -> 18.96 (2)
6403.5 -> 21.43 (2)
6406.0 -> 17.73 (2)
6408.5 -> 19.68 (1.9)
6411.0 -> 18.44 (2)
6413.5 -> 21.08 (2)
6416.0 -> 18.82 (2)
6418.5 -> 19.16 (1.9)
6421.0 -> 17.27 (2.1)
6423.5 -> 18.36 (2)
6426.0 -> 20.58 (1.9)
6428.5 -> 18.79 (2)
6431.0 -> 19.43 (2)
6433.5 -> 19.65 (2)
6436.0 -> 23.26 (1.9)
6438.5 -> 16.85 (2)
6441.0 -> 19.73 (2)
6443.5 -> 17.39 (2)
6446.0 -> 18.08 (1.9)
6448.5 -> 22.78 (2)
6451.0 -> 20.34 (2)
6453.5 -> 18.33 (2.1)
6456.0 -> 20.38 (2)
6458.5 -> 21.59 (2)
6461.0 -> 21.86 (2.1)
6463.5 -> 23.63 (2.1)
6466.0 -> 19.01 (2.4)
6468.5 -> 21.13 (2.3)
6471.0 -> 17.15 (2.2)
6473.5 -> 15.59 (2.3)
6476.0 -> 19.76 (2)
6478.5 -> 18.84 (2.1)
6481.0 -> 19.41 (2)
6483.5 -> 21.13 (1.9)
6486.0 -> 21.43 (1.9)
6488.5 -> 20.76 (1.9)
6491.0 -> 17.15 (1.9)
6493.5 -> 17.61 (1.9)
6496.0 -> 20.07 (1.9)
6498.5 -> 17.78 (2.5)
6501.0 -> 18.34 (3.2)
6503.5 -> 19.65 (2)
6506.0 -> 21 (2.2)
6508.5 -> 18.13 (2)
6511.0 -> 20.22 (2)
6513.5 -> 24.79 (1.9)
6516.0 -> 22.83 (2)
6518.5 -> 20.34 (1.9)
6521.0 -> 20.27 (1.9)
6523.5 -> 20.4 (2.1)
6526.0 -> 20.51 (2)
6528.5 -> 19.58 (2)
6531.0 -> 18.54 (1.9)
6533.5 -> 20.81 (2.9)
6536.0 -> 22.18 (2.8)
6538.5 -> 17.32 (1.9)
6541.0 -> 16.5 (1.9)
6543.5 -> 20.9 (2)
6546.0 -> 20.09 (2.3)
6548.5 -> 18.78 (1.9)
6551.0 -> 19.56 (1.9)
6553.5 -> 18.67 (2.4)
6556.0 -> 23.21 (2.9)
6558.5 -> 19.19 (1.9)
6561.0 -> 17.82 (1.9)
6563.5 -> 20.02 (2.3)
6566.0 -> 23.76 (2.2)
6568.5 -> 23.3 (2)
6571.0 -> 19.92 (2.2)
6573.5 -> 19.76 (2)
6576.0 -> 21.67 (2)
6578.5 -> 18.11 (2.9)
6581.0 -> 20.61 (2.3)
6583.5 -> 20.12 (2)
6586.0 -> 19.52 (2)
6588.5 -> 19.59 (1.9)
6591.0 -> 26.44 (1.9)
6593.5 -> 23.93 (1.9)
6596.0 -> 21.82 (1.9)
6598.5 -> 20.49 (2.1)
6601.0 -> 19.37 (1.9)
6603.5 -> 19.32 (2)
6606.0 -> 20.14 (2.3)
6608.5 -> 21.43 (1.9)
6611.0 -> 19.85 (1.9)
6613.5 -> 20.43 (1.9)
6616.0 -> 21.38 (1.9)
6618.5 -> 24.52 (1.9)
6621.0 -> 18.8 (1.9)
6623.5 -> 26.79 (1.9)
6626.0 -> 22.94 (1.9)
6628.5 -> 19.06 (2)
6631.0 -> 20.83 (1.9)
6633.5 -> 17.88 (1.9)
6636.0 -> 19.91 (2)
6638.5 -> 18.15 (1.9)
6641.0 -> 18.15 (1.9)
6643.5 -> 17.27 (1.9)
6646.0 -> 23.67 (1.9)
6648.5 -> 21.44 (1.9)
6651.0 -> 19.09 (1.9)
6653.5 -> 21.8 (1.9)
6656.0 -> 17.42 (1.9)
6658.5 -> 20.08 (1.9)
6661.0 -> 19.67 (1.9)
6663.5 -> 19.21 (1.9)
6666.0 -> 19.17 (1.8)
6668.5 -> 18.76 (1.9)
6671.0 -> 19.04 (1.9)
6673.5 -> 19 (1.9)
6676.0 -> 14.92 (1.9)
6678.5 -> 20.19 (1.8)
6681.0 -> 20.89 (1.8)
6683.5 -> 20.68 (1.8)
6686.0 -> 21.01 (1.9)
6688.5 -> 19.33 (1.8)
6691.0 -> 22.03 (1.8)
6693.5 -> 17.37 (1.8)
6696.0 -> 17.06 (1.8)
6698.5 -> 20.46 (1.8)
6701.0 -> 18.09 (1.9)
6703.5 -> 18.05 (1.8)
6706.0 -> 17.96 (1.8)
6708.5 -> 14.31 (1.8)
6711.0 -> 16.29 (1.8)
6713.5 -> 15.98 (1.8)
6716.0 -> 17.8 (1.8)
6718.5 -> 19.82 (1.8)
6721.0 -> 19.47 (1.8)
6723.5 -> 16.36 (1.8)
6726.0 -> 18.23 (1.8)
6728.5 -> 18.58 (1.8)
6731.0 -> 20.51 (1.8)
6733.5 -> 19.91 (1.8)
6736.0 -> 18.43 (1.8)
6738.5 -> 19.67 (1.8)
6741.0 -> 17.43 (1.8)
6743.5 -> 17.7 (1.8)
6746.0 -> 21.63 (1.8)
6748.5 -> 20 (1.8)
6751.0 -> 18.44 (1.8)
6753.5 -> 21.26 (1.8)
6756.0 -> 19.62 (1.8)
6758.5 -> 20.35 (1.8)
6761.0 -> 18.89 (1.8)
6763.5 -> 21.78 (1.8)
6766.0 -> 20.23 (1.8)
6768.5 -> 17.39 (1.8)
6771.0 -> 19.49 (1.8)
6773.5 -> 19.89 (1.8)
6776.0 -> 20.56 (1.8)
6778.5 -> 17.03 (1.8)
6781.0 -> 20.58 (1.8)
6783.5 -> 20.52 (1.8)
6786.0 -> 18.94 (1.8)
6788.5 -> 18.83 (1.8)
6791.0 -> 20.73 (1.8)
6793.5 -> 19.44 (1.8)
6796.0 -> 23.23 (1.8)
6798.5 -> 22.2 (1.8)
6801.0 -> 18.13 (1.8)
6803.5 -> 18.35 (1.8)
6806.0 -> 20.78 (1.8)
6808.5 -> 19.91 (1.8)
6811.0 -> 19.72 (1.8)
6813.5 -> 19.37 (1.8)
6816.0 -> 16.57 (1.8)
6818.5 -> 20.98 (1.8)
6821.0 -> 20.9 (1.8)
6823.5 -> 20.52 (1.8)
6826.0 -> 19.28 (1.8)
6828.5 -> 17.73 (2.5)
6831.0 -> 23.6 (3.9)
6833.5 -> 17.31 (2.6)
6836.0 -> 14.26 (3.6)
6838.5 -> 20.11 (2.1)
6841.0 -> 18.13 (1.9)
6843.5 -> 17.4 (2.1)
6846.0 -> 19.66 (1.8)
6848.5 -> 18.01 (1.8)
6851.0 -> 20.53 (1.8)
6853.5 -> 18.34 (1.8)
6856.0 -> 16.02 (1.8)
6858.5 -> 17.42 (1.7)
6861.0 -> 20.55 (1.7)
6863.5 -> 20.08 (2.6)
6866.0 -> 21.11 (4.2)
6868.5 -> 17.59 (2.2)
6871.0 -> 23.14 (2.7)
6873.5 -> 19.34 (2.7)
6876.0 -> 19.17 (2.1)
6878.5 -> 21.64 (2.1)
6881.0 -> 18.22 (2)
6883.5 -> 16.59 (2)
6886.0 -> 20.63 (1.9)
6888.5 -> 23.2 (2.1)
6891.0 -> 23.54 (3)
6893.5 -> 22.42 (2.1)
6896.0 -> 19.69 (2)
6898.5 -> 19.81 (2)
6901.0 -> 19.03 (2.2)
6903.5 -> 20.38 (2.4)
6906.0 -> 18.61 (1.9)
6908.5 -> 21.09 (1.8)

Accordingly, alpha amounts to 0.12 mag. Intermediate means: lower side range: 20.6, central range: 17.8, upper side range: 19.3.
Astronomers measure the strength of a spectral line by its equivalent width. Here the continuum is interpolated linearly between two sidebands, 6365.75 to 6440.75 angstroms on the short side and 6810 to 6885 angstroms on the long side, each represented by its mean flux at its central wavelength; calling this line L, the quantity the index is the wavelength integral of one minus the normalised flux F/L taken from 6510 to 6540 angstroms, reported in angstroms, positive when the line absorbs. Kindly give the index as -2.5 angstroms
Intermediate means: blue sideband 19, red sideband 19.1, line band 20.6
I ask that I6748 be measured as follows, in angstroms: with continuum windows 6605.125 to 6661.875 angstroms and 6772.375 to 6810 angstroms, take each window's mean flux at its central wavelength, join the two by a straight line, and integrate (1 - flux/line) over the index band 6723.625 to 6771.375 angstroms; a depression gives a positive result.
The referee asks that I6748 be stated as 1.7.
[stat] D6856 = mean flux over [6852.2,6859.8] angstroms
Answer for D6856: 17.3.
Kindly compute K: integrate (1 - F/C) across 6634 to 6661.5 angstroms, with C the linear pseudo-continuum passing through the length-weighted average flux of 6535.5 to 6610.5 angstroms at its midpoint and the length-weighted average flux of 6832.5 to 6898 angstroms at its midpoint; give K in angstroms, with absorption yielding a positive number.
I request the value 0.7 angstroms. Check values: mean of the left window 20.4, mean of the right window 19.4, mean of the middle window 19.6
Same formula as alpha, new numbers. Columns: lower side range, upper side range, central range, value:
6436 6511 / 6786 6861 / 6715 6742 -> 0.03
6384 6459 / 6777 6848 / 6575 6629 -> -0.09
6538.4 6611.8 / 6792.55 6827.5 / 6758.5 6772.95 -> 0.02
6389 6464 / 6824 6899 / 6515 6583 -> -0.03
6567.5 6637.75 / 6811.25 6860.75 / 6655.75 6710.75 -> 0.08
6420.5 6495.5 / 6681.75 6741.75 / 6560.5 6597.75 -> -0.11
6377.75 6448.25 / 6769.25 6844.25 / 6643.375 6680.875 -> -0.01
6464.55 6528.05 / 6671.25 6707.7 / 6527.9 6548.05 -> 0.01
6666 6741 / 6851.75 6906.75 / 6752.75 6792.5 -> -0.04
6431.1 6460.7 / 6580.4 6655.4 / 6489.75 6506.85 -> 0.08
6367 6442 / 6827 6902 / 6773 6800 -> -0.04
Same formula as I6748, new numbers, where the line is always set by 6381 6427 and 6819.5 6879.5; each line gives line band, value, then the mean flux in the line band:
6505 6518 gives -1.47 angstroms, 21.3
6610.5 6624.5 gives -2.04 angstroms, 22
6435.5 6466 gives -1.69 angstroms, 20.2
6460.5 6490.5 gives -1.08 angstroms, 19.9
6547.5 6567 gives -0.93 angstroms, 20.1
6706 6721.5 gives 1.60 angstroms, 17.2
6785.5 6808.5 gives -1.04 angstroms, 20.1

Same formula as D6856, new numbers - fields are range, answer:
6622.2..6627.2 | 24.8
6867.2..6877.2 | 19.8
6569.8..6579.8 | 19.9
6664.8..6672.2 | 19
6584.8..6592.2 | 21.8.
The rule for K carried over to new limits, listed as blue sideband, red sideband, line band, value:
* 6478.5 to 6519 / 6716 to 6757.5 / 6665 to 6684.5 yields 0.32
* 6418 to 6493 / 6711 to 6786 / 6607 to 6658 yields -3.12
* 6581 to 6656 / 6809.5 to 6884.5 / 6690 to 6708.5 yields 1.66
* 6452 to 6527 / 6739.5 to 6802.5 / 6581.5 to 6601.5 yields -1.57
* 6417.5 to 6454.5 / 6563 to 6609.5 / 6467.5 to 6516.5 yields 0.97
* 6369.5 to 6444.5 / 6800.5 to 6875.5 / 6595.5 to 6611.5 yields -1.01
